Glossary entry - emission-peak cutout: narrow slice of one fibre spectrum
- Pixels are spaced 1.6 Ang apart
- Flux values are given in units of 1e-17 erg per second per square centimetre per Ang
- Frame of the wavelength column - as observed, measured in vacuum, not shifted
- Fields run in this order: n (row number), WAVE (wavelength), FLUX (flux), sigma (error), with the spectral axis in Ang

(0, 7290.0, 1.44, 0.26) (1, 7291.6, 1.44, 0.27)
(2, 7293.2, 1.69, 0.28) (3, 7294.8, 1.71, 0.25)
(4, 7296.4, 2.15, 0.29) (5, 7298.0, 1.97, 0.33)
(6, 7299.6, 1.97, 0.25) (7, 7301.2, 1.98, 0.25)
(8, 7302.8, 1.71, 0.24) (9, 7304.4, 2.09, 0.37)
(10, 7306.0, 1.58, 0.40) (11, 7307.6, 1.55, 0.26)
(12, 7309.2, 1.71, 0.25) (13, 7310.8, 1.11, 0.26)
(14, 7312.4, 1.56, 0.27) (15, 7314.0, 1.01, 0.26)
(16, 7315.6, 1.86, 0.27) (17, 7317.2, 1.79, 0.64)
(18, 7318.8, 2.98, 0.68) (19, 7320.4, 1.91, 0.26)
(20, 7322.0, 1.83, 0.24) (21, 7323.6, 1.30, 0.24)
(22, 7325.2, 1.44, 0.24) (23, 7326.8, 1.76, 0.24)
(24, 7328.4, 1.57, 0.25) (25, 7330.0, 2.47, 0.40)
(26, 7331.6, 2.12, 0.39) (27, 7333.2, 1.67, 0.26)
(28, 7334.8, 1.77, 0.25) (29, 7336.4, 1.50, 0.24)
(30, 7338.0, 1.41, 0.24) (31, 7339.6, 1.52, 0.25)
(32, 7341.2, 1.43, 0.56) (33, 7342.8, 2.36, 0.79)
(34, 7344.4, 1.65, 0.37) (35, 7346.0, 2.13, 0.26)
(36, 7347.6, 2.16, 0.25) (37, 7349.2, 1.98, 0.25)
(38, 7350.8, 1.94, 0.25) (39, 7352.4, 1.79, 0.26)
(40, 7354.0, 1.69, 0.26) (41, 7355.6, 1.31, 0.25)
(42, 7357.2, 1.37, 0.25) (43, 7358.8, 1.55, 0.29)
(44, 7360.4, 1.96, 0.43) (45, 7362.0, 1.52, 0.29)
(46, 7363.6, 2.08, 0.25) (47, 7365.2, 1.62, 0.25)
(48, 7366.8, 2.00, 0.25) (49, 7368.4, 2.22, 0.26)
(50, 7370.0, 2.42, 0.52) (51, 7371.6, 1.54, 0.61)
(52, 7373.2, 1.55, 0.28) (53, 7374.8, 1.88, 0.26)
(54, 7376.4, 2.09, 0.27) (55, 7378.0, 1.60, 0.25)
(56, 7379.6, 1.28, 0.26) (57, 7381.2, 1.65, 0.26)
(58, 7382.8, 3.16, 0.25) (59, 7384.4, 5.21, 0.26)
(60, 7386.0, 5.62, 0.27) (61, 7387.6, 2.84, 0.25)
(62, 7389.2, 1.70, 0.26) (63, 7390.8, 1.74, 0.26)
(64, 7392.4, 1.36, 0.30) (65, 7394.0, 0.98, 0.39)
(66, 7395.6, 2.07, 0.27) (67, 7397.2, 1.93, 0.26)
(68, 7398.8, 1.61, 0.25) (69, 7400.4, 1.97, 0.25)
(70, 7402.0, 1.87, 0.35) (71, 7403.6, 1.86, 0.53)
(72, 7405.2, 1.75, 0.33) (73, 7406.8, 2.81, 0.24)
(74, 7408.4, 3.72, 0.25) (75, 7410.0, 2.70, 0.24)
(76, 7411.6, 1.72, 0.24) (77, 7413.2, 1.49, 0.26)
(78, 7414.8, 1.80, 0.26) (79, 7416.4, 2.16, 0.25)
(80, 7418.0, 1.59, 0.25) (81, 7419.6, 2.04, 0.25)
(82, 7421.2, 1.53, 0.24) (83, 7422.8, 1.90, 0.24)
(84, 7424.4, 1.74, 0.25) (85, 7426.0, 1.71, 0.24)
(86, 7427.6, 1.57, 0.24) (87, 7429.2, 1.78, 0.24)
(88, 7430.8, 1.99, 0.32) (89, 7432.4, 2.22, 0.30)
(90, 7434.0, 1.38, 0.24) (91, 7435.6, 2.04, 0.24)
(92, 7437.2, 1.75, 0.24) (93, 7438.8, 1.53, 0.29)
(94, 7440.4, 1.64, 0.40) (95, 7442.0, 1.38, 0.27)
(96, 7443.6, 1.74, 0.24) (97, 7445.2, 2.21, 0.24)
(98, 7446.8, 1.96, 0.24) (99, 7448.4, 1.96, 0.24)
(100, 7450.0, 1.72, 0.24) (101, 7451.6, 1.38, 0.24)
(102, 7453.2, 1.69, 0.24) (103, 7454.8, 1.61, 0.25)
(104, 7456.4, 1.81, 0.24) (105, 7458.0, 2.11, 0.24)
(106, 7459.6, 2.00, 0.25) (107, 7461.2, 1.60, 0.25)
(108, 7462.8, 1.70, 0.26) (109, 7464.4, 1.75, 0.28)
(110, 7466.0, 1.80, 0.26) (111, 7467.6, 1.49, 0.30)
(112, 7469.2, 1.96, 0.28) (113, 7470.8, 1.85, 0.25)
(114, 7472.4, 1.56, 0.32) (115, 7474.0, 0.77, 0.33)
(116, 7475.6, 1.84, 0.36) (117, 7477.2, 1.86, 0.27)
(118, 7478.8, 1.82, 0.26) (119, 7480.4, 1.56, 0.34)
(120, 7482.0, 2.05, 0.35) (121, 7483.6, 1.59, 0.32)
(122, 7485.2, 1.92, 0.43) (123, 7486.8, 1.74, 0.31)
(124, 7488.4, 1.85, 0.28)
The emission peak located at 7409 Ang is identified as [N II]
